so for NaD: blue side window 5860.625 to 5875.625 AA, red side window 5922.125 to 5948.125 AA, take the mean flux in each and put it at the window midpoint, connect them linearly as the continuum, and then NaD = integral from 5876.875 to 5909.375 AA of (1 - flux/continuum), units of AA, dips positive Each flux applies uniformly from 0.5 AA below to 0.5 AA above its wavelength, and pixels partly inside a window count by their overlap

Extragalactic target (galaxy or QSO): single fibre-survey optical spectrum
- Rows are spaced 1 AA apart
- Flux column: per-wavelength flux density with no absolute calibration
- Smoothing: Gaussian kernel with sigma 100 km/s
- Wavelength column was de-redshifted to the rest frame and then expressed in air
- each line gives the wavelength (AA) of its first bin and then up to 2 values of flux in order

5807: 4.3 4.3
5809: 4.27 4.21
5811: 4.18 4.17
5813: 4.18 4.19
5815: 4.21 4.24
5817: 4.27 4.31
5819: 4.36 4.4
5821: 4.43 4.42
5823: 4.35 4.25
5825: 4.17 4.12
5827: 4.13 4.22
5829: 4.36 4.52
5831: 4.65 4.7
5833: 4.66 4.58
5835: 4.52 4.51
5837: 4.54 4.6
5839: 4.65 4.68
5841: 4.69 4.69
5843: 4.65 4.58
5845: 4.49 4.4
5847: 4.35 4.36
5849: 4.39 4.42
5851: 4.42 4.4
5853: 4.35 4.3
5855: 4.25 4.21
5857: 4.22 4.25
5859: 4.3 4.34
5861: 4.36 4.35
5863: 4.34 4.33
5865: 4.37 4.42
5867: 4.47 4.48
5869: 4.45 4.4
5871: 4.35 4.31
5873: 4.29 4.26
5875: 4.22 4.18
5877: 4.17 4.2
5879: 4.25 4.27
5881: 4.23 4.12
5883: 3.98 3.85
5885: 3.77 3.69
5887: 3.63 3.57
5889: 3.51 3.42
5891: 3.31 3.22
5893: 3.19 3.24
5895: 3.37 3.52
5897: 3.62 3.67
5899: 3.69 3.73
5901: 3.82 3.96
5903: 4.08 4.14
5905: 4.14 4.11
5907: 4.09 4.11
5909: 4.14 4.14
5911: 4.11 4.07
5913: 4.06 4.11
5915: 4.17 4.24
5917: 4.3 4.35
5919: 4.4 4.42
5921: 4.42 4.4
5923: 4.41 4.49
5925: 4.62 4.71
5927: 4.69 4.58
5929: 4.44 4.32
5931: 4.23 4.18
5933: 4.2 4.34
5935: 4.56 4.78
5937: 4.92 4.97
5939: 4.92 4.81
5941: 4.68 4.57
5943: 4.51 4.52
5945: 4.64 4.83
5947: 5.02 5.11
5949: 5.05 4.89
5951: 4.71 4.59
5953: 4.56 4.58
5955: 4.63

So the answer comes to 4.70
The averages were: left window 4.36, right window 4.61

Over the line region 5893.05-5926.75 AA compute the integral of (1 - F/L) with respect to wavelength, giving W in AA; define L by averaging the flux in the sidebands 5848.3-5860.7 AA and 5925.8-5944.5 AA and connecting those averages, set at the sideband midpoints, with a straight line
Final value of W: 3.1 AA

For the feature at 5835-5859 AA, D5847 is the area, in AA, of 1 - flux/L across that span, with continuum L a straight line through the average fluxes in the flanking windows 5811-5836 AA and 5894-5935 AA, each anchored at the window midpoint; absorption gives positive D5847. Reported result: -0.8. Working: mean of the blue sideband 4.35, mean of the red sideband 4.16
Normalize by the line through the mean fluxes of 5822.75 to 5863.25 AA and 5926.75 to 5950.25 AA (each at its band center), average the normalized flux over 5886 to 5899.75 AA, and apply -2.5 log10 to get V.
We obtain 0.29 mag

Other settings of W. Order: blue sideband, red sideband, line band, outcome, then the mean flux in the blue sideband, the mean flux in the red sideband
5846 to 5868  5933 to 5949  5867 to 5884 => 0.7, 4.35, 4.74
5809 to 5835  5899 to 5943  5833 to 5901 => 2.7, 4.33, 4.34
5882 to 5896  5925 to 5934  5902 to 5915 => -0.5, 3.54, 4.43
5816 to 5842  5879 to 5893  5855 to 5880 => -2.2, 4.44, 3.73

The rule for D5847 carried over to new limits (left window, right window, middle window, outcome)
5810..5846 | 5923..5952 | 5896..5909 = 1.85 AA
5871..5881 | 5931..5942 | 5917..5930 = 0.16 AA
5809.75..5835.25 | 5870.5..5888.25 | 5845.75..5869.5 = -1.00 AA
